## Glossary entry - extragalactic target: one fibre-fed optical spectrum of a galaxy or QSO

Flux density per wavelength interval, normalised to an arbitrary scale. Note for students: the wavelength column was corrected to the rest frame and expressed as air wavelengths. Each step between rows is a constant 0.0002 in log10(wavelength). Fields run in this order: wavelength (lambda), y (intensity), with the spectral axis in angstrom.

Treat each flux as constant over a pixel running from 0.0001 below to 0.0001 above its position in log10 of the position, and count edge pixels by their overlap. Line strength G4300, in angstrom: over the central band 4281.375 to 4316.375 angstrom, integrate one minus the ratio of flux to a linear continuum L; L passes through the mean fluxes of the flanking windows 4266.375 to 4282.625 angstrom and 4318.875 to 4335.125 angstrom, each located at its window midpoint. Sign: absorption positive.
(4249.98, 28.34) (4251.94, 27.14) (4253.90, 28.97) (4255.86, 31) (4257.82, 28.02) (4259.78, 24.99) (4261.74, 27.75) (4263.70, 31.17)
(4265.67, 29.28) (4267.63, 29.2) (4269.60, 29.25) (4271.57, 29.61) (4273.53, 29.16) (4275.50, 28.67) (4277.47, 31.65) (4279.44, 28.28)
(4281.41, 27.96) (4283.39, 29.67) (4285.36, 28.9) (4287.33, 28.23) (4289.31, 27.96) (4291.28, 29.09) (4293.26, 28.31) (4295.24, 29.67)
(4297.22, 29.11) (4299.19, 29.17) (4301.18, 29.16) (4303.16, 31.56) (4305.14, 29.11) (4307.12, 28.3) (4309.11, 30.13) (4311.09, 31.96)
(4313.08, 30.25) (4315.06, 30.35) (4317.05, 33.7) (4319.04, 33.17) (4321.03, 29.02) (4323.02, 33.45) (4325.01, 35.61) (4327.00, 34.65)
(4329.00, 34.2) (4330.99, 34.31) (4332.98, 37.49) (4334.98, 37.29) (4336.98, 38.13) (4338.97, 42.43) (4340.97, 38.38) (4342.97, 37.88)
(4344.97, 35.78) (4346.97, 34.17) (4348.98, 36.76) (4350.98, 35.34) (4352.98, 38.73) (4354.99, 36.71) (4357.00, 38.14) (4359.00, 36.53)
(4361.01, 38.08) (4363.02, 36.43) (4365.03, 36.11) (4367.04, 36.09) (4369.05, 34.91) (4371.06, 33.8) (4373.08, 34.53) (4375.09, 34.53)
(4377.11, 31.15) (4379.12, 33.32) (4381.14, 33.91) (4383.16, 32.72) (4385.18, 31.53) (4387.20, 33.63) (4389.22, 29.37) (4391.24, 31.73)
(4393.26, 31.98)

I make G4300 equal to 2.32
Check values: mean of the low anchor 29.2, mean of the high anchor 34.3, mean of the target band 29.5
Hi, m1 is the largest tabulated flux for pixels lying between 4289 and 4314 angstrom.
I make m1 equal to 31.96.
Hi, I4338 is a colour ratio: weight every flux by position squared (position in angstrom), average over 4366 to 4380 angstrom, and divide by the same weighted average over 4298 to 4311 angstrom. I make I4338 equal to 1.18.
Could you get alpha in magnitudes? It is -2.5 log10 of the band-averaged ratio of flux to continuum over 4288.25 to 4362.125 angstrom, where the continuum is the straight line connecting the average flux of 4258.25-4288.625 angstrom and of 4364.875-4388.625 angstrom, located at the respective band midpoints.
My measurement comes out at -0.08 mag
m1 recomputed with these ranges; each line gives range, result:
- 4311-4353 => 42.43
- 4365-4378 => 36.11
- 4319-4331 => 35.61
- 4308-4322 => 33.7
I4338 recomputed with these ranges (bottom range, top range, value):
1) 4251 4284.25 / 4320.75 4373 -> 1.30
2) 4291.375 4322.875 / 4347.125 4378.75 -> 1.21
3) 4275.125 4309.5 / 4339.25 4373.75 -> 1.29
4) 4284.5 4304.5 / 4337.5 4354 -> 1.32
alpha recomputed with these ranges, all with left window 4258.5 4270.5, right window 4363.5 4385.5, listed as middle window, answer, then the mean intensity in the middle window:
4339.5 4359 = -0.132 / 37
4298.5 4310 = 0.036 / 29.6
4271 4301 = 0.023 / 29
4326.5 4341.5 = -0.162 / 37.2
